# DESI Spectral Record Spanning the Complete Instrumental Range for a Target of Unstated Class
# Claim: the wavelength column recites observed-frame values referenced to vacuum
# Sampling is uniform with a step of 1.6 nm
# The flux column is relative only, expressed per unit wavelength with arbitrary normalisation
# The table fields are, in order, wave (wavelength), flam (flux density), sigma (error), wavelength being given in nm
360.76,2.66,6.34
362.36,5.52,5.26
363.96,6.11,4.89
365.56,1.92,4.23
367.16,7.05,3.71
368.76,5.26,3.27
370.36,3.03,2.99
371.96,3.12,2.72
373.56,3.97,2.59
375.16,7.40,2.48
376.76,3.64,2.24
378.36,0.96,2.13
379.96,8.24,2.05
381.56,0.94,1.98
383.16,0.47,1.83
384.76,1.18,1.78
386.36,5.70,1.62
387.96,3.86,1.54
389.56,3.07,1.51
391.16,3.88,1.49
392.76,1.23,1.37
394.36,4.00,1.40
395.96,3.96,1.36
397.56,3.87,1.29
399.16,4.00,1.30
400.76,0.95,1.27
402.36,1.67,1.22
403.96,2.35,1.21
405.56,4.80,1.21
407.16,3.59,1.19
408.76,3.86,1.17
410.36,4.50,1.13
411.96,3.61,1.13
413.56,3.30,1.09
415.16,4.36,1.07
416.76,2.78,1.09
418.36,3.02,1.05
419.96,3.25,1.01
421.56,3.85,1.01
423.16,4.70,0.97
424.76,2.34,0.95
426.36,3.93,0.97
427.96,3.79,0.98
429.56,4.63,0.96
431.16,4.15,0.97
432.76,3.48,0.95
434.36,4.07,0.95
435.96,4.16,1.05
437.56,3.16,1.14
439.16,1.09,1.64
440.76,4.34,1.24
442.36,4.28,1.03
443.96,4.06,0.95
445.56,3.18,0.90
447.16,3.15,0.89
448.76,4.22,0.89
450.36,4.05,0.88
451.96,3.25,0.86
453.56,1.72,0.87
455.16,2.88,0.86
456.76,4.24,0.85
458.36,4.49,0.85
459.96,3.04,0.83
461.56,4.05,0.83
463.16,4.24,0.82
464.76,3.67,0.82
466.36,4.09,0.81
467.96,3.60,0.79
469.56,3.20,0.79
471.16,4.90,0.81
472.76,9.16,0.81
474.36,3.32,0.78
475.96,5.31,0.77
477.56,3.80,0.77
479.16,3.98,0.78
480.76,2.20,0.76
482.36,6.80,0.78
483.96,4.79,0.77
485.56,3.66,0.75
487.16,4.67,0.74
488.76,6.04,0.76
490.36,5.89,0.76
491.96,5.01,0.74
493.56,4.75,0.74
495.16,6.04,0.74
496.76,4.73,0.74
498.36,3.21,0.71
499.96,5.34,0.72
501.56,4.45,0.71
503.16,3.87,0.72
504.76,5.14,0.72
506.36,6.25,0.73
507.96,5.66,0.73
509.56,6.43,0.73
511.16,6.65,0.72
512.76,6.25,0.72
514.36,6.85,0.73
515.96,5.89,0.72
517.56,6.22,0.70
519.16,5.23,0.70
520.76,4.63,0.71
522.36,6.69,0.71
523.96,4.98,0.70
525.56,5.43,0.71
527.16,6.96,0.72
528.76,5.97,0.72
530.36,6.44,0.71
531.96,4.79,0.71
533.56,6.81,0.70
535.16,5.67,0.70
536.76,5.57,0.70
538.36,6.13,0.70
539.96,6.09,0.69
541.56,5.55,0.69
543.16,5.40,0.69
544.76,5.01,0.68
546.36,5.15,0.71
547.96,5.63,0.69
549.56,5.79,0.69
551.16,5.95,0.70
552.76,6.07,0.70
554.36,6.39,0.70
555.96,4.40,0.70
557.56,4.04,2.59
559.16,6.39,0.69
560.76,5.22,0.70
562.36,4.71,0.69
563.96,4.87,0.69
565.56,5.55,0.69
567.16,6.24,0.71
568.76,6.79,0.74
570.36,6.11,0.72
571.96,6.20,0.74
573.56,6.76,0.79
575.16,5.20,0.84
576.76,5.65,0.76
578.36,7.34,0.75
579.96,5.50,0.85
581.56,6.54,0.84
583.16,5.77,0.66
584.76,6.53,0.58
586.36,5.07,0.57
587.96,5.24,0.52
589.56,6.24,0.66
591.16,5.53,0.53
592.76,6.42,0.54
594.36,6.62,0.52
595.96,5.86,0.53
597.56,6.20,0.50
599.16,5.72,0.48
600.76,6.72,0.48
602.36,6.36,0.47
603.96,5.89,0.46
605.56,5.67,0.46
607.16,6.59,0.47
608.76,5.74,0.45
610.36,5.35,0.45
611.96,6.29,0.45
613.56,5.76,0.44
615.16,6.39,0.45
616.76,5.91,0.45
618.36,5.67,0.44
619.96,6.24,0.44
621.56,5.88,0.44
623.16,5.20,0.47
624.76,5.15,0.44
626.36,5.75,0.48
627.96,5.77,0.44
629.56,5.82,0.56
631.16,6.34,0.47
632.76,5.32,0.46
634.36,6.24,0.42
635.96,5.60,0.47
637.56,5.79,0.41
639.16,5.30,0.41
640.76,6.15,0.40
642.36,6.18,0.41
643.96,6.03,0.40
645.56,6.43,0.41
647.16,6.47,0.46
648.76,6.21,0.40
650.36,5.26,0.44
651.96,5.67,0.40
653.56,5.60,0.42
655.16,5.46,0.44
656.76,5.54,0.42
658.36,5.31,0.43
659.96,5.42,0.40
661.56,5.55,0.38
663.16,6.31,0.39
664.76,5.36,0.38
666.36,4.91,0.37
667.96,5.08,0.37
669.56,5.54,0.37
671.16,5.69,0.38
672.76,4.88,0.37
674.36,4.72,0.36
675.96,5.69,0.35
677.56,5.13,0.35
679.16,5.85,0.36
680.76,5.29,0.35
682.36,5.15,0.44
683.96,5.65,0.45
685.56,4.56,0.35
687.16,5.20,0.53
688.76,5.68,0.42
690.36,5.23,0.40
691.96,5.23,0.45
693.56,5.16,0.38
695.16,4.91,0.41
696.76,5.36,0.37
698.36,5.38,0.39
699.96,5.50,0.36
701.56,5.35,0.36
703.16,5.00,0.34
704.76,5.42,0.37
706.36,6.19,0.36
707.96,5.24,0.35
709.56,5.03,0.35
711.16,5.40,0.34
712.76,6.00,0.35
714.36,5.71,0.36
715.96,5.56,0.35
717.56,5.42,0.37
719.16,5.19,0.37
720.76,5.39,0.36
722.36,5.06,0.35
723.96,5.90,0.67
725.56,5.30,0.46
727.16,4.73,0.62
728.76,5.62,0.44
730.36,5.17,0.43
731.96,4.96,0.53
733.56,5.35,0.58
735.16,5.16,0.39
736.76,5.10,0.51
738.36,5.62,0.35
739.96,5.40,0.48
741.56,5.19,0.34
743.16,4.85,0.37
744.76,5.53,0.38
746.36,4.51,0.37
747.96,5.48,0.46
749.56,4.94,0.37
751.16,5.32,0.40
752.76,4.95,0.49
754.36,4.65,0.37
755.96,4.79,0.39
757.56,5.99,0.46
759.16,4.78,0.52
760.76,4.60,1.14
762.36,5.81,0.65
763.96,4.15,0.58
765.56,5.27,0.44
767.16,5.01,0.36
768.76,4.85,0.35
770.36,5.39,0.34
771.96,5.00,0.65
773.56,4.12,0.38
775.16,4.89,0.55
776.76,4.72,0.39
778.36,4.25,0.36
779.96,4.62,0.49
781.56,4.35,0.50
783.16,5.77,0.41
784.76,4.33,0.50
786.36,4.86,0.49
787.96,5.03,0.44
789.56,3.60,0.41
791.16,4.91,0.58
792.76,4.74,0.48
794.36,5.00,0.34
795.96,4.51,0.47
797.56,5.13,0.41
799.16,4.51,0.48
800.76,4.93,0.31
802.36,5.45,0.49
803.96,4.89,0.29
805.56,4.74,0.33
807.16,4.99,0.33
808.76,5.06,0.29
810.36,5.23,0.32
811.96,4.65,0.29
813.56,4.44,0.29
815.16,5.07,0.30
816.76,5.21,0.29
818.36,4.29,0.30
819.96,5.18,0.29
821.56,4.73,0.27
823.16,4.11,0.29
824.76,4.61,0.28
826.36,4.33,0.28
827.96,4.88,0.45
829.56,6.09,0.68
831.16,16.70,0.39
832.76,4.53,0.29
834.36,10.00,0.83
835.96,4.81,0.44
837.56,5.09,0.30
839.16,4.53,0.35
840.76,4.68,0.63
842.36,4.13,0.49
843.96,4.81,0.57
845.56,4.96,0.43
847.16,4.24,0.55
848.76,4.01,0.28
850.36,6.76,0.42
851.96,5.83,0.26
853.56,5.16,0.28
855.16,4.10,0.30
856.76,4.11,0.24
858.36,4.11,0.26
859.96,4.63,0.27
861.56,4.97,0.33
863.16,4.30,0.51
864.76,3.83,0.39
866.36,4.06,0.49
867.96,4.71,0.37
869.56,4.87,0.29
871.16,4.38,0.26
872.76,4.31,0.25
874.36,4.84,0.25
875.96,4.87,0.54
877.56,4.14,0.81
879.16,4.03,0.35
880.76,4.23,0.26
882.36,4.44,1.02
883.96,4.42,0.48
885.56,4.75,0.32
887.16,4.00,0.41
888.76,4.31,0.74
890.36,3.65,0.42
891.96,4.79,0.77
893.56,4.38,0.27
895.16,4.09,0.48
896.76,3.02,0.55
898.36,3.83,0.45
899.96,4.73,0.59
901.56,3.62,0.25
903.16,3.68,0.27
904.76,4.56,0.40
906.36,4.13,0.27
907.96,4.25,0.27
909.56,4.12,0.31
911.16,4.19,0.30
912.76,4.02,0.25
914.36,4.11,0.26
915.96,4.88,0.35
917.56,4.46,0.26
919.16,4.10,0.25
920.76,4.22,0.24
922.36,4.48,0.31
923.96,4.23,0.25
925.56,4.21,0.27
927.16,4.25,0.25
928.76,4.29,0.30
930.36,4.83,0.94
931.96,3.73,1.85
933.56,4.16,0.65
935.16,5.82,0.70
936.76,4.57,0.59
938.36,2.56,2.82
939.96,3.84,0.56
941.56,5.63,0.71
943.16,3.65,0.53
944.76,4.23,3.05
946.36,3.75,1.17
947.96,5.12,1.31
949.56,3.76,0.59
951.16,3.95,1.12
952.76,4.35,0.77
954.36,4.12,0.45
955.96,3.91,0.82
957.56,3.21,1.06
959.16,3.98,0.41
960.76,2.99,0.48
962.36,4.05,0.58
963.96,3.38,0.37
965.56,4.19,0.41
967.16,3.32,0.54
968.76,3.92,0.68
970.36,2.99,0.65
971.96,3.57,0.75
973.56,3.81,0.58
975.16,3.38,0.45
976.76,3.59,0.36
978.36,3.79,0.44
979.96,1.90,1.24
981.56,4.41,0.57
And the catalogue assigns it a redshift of 0.27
